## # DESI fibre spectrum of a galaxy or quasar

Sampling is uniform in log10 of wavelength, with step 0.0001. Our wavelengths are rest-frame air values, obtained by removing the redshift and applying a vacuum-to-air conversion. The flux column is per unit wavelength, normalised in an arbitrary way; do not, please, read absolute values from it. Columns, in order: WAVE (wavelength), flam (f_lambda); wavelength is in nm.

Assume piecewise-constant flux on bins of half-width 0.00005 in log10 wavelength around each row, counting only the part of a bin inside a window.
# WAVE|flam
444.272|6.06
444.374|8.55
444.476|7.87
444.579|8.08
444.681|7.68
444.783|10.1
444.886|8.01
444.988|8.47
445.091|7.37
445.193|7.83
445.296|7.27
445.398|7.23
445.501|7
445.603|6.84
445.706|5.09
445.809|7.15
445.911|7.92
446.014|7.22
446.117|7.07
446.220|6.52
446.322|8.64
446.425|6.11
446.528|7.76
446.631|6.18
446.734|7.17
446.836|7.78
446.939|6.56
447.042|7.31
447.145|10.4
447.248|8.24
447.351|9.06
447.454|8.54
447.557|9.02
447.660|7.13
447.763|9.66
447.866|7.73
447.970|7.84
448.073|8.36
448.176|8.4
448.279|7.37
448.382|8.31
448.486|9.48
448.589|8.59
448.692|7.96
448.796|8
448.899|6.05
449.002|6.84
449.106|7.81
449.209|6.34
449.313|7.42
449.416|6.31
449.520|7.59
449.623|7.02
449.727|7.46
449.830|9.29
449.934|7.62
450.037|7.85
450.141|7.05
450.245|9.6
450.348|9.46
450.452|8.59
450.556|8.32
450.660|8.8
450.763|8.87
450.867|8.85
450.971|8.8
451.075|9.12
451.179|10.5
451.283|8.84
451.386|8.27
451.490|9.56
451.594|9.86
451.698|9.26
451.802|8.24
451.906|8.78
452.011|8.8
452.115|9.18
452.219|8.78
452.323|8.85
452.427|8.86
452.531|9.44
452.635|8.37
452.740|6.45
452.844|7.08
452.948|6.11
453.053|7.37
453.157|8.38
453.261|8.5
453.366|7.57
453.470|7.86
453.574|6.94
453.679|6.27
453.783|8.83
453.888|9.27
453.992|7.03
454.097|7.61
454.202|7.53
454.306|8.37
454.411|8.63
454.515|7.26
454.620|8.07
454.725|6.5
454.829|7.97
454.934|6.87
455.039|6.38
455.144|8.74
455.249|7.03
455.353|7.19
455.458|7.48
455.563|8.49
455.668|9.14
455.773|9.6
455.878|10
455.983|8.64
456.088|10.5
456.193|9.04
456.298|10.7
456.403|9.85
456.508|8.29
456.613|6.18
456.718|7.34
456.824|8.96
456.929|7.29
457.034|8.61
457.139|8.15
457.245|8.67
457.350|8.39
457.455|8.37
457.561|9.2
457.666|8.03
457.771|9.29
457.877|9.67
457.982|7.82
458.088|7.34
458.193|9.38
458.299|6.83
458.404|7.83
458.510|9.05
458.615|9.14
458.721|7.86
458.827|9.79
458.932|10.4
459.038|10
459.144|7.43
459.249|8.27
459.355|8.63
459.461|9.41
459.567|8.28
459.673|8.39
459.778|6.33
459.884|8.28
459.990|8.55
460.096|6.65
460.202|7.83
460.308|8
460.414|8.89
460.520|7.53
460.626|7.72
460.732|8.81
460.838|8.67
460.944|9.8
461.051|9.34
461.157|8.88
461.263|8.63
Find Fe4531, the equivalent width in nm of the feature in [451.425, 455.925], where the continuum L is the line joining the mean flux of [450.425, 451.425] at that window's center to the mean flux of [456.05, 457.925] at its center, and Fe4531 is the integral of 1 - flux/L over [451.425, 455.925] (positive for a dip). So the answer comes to 0.36 nm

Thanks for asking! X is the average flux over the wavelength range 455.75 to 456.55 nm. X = 9.6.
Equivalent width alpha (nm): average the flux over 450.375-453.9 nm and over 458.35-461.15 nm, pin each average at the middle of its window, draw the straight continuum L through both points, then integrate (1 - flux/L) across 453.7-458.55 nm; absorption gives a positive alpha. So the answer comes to 0.12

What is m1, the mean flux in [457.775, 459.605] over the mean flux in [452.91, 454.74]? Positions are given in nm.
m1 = 1.1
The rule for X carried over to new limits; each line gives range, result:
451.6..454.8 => 8.03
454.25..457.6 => 8.31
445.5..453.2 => 8.04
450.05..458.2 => 8.37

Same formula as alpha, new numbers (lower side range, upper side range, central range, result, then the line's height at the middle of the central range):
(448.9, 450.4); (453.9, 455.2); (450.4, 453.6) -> -0.36 nm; 7.63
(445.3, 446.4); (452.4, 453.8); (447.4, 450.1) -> -0.20 nm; 7.3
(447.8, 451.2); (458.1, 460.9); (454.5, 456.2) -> 0.02 nm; 8.26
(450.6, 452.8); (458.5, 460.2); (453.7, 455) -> 0.14 nm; 8.74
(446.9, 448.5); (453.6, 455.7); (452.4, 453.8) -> 0.03 nm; 7.84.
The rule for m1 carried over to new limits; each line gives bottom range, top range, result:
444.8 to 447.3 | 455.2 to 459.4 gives 1.16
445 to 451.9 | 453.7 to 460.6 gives 1.04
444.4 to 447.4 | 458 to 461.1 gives 1.11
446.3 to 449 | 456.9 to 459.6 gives 1.08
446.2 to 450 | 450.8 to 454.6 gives 1.07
